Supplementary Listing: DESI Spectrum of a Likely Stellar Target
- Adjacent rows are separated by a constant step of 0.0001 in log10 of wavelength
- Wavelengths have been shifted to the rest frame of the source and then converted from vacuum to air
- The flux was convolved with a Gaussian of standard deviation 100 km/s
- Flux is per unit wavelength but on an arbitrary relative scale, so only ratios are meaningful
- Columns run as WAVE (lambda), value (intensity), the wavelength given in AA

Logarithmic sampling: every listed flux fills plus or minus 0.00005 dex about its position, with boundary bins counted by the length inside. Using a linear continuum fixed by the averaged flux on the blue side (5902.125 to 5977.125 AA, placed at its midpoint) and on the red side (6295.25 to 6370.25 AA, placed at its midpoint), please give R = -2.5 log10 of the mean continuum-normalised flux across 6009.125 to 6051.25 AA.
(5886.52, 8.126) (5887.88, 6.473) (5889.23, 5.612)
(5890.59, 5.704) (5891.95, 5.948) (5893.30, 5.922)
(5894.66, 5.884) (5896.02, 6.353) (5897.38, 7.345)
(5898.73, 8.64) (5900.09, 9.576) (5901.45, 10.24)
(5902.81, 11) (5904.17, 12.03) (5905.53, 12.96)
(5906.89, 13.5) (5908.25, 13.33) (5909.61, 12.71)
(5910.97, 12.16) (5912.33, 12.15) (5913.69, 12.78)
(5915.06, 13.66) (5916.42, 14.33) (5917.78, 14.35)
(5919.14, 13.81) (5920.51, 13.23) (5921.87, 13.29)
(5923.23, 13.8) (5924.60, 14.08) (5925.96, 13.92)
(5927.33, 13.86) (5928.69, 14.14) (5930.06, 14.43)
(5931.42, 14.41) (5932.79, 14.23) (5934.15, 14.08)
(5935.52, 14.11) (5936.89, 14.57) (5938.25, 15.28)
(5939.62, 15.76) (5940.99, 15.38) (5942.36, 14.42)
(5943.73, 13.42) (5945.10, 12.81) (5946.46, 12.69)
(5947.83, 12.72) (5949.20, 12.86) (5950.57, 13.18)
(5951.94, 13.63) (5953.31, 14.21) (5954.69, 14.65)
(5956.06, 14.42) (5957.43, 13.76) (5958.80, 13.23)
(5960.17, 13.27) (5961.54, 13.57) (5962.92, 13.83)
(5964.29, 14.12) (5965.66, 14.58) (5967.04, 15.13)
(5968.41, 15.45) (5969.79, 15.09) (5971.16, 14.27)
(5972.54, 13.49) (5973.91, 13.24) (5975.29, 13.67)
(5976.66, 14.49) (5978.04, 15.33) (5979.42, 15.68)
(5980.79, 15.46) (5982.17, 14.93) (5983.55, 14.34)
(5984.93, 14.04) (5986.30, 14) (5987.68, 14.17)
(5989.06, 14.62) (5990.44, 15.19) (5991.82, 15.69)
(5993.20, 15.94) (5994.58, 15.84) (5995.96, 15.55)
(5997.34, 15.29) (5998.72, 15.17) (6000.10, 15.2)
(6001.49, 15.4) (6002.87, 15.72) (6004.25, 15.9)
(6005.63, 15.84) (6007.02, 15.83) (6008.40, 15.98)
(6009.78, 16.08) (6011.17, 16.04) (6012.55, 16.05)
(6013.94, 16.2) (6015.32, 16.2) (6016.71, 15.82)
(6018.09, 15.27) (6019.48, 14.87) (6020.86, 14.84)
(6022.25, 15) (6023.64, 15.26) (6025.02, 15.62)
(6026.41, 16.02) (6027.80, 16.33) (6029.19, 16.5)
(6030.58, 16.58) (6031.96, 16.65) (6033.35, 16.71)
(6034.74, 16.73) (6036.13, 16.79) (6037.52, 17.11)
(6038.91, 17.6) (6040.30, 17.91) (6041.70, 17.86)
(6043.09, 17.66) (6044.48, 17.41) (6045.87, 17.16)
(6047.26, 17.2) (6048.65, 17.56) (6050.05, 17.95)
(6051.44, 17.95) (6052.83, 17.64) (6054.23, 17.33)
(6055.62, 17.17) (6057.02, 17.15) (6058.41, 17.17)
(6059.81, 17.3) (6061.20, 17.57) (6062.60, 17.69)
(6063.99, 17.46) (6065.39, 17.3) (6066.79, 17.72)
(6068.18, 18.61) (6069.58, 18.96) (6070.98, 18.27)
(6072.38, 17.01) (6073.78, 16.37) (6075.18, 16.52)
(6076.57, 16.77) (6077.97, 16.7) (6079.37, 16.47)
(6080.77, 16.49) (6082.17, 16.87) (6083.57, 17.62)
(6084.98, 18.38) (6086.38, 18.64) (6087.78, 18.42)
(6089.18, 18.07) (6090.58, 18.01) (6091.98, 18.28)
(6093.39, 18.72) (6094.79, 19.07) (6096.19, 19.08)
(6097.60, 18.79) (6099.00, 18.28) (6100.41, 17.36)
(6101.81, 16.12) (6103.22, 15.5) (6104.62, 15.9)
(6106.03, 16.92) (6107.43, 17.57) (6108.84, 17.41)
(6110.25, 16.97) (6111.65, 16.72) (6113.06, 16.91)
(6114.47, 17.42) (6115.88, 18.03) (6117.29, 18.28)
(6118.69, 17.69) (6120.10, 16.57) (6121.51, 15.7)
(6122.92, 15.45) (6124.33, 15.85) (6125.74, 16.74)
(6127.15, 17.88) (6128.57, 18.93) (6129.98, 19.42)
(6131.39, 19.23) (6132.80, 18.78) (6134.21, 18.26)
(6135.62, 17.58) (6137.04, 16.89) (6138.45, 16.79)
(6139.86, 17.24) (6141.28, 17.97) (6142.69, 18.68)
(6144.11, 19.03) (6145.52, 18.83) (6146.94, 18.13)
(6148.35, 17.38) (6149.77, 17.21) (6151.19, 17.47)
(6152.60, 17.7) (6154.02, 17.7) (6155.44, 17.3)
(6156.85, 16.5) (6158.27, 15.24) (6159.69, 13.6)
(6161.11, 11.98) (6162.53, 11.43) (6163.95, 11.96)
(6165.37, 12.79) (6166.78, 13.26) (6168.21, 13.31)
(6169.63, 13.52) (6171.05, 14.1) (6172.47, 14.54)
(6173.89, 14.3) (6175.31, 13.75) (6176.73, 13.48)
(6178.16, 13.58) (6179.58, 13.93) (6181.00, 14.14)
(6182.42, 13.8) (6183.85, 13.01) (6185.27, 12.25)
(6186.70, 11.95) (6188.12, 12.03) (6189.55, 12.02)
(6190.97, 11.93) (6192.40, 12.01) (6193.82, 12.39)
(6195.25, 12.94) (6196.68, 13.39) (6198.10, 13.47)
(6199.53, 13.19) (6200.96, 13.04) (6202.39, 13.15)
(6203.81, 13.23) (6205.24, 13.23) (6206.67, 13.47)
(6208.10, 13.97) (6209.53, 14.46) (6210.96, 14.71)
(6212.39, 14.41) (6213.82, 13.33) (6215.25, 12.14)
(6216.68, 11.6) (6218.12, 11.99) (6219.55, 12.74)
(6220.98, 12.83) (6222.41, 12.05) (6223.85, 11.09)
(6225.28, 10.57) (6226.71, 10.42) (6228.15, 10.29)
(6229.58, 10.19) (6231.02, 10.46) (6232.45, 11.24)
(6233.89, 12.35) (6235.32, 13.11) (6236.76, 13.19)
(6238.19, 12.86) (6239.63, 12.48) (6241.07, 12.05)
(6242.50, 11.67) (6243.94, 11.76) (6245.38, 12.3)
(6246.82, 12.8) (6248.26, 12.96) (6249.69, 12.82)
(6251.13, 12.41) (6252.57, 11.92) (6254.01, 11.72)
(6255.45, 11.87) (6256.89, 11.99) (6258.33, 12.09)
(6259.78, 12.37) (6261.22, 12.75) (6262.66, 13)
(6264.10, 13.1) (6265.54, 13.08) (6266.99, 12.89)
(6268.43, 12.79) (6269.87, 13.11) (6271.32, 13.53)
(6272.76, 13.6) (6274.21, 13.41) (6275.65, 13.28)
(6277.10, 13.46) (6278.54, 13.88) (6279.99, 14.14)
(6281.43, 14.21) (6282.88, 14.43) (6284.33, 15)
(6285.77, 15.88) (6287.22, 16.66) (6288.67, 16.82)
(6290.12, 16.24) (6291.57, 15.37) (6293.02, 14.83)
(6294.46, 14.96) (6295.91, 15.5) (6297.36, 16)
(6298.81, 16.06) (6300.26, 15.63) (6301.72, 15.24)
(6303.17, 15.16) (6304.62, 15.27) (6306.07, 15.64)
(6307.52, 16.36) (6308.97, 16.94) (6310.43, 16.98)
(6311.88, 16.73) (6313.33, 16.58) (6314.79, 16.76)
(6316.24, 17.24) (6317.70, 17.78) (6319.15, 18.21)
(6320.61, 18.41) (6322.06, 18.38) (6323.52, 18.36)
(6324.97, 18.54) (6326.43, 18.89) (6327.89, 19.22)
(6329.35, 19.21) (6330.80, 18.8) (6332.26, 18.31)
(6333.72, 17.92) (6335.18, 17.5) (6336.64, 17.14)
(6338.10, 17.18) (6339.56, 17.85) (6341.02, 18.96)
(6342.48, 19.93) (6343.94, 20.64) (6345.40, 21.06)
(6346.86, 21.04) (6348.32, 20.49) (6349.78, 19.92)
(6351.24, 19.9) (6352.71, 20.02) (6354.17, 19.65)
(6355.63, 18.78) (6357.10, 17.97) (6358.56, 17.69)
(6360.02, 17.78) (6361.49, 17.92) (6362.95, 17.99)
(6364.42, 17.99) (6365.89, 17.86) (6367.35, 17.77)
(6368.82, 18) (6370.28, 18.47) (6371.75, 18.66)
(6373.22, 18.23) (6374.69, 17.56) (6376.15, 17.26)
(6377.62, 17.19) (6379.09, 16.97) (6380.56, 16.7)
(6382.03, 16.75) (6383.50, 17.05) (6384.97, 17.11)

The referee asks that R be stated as -0.12 mag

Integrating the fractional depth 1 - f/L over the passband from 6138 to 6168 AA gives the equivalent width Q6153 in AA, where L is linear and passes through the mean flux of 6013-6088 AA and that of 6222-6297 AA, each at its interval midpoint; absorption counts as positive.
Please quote -1.9 AA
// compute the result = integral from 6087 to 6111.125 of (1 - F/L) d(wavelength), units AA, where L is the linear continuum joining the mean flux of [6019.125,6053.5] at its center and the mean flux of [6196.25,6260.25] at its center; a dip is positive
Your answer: -3.6 AA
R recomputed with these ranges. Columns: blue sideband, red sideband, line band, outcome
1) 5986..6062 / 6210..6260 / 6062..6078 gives -0.14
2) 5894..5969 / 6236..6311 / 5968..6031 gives -0.15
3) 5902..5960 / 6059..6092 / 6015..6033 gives 0.03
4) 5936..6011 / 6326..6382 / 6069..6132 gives -0.10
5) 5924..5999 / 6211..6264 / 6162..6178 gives -0.05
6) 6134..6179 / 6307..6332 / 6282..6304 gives 0.13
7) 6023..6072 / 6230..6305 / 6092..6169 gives -0.07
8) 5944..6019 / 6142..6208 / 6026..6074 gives -0.19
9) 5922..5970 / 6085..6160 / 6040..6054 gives -0.10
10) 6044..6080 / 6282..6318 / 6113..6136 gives -0.04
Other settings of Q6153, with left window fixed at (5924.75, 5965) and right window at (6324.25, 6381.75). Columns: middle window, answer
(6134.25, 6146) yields -1.3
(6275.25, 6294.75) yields 3.1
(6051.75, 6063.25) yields -1.6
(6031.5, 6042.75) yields -1.6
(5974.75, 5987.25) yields -0.3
